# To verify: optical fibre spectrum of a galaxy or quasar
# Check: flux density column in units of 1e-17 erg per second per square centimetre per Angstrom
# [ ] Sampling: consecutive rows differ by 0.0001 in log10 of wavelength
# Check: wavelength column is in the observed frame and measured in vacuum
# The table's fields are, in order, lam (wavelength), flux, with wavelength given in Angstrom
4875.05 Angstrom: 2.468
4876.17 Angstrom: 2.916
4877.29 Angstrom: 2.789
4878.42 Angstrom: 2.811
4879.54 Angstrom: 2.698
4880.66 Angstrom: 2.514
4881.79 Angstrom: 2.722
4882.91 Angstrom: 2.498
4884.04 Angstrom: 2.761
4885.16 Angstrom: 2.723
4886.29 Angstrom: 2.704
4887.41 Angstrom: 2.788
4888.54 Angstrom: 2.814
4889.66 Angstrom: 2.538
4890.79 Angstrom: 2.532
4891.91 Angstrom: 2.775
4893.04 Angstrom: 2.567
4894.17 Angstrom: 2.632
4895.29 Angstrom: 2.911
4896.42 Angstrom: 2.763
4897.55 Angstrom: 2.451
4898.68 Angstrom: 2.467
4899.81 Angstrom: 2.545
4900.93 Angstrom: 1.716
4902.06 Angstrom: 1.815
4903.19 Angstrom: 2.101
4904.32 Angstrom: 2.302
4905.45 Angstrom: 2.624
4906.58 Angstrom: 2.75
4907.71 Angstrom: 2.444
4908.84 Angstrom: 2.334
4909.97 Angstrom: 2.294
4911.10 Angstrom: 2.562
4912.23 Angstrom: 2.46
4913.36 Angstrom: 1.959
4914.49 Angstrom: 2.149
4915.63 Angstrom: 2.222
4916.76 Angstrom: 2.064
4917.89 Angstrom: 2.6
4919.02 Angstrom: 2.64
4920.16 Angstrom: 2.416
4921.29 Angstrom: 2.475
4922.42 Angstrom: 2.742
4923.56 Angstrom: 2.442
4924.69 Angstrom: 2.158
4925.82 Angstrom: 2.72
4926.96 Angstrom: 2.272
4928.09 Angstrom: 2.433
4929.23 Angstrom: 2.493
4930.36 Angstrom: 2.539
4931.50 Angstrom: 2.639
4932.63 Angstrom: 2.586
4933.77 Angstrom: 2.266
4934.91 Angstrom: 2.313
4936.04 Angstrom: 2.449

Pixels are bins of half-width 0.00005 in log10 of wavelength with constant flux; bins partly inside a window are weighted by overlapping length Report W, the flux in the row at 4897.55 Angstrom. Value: 2.451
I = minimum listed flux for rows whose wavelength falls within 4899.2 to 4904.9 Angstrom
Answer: 1.716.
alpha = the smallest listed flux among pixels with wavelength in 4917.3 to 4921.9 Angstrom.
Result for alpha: 2.416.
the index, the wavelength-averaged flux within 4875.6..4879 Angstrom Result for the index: 2.84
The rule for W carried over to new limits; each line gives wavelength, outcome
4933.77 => 2.266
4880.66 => 2.514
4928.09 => 2.433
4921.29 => 2.475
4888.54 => 2.814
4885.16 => 2.723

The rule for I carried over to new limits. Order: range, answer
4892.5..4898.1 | 2.451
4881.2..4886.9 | 2.498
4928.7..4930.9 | 2.493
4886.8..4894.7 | 2.532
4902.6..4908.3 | 2.101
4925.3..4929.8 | 2.272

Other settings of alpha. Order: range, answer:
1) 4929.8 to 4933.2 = 2.539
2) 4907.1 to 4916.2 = 1.959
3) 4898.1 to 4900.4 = 2.467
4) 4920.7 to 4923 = 2.475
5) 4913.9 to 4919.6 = 2.064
